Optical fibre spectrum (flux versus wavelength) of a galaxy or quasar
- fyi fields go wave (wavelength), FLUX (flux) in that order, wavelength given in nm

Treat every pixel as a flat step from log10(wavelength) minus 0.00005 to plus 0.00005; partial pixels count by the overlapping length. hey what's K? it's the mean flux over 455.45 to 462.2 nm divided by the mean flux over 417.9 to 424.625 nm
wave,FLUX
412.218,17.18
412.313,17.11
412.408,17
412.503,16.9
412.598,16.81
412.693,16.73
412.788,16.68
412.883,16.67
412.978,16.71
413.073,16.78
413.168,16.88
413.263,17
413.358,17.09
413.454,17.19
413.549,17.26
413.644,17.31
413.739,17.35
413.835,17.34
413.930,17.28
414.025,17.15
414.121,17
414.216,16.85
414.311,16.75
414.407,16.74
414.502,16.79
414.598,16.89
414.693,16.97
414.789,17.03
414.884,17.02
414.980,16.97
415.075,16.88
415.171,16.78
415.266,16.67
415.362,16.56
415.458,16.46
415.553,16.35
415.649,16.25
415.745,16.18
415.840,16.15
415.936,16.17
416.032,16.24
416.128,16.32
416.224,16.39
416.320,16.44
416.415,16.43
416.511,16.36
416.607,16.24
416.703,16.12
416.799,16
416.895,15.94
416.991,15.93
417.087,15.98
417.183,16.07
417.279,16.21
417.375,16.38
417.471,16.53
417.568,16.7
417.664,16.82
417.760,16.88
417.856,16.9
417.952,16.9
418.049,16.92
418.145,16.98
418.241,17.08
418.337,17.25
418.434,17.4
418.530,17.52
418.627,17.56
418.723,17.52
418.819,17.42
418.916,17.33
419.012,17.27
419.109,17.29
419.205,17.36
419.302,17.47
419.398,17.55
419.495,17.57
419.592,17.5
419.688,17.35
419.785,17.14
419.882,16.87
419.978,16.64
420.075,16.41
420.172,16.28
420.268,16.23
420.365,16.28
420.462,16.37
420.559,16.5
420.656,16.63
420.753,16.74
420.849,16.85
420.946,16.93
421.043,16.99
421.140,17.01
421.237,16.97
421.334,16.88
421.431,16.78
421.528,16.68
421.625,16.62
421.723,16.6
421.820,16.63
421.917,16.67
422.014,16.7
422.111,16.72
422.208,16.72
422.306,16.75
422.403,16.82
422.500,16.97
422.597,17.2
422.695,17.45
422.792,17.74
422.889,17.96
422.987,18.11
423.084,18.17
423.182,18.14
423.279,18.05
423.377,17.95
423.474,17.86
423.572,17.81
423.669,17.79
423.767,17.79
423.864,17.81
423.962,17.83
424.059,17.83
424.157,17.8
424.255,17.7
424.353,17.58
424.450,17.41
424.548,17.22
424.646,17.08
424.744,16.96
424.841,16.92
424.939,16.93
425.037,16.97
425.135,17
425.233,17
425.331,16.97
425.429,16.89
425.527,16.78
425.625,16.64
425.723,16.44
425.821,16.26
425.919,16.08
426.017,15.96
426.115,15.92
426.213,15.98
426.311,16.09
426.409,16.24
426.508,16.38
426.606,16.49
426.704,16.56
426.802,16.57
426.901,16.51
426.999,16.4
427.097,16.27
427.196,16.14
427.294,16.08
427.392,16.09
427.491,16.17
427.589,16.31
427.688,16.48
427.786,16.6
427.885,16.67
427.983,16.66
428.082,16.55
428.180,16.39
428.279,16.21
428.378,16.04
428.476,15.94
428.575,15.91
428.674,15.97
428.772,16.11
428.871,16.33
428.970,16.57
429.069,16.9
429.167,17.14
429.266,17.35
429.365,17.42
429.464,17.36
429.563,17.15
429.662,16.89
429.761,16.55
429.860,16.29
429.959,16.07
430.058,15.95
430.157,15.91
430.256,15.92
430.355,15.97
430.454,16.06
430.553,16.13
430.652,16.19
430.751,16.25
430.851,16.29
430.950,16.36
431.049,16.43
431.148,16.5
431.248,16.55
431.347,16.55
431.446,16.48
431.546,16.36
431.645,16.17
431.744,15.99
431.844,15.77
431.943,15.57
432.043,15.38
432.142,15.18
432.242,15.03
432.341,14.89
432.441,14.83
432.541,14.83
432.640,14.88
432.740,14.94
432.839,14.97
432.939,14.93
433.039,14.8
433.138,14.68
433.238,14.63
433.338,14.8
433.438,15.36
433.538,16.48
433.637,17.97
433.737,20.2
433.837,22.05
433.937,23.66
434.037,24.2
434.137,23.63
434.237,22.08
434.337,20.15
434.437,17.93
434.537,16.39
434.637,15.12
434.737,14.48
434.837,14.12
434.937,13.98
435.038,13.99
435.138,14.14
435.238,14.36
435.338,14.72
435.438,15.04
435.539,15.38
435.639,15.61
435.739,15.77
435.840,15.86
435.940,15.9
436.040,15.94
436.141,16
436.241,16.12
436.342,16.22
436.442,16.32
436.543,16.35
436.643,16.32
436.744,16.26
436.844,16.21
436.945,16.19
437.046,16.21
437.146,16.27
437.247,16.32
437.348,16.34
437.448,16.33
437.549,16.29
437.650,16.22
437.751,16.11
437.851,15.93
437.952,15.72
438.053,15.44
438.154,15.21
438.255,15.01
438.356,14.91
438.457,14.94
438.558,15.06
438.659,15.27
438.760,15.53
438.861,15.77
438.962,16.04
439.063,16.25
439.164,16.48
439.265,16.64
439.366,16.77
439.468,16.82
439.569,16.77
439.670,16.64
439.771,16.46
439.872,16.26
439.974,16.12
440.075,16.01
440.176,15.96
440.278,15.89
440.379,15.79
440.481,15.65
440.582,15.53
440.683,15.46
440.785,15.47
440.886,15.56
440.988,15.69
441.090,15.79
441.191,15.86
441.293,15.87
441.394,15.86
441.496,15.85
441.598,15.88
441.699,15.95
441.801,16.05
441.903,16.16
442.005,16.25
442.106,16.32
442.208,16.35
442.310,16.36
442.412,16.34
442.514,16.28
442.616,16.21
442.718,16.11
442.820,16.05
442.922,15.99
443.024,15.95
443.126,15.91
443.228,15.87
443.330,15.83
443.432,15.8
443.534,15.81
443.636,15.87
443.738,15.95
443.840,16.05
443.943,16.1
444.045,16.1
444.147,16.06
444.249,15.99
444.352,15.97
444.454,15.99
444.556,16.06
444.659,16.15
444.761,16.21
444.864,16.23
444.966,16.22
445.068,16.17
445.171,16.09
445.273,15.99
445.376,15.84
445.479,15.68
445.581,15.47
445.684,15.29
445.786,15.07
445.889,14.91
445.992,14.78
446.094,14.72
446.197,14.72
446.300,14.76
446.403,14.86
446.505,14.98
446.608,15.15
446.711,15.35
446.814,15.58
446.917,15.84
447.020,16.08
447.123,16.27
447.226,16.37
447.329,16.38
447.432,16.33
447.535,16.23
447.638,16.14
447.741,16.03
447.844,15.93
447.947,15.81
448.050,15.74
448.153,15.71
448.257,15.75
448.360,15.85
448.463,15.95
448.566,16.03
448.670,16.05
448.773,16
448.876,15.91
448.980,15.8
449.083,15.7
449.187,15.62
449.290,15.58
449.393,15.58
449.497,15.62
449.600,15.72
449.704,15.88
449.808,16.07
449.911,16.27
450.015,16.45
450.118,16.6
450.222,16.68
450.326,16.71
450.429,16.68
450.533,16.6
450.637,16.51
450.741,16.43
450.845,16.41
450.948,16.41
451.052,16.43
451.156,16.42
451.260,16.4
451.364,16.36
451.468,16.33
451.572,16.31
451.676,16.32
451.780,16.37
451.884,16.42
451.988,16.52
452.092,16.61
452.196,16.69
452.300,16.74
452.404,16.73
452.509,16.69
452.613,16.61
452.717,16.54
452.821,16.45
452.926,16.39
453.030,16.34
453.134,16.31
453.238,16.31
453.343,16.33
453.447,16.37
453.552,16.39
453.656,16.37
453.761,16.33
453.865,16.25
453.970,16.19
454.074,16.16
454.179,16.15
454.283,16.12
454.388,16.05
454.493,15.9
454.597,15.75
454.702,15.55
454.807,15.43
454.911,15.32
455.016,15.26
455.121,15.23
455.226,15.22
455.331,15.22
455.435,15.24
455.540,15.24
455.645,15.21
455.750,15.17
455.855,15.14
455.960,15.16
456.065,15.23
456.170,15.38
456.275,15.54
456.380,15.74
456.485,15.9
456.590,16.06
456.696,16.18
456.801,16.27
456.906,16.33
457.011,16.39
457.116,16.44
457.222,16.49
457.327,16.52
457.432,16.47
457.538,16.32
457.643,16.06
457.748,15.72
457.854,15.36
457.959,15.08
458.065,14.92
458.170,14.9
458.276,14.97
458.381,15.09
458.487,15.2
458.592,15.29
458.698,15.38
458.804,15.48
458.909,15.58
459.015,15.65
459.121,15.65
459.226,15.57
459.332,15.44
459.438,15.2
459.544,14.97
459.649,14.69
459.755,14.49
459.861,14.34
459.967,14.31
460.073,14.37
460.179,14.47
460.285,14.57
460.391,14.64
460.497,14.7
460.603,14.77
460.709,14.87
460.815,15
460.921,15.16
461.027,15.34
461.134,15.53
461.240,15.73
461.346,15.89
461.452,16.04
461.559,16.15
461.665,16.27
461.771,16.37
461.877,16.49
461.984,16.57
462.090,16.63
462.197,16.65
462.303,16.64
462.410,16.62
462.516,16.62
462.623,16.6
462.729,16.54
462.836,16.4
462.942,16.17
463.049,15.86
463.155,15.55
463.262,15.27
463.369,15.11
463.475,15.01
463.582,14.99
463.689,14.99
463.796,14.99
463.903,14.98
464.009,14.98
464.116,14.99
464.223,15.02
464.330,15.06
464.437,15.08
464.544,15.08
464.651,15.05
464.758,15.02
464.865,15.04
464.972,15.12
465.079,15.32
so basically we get 0.90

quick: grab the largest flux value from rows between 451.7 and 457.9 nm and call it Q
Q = 16.74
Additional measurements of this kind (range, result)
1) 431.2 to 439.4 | 24.2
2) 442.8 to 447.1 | 16.23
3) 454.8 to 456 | 15.43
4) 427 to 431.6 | 17.42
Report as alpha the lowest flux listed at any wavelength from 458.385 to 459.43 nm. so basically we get 15.2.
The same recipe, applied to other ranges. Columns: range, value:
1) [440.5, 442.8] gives 15.46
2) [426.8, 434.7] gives 14.63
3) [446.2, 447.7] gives 14.76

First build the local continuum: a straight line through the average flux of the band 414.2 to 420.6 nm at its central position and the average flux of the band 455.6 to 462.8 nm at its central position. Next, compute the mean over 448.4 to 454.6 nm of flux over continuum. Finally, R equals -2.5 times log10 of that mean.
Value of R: -0.03 mag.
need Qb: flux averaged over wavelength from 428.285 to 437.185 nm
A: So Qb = 16.4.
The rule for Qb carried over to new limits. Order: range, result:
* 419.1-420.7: 16.9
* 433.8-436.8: 16.9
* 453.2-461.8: 15.5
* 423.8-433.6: 16.3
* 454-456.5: 15.5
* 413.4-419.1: 16.8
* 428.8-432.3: 16.3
